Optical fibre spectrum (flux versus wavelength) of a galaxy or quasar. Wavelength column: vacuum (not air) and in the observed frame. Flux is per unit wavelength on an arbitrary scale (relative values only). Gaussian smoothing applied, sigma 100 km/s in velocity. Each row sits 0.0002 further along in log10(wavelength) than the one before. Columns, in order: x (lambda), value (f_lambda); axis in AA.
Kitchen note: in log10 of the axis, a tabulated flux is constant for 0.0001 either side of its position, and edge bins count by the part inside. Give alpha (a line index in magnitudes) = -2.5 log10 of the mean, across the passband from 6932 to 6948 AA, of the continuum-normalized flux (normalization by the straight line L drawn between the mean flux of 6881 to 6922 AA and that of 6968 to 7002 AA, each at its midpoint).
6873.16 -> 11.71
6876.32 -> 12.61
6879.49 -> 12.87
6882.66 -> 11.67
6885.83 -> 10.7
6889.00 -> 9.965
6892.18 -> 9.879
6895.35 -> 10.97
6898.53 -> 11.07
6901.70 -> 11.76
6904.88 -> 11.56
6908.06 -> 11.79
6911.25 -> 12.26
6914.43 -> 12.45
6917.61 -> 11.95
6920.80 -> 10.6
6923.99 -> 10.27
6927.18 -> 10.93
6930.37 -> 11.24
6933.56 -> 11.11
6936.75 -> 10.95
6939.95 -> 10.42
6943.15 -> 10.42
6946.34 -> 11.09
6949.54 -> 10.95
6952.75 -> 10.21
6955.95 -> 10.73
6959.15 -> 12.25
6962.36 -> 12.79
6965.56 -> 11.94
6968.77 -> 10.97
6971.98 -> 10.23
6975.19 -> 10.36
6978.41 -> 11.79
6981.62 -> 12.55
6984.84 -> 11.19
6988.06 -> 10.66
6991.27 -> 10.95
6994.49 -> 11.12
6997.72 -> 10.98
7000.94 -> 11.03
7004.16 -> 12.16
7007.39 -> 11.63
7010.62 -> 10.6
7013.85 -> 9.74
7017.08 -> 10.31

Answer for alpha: 0.04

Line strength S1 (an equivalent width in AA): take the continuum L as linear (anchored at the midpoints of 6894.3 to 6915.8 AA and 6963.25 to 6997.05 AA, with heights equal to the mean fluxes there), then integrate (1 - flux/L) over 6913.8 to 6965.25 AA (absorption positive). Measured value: 1.5 AA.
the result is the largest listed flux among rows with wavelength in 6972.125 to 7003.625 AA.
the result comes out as 12.55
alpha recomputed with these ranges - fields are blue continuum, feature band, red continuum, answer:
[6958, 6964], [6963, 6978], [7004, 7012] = 0.115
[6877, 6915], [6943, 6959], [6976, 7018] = 0.040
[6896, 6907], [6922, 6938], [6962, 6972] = 0.057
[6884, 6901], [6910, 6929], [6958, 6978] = -0.049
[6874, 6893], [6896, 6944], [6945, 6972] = 0.007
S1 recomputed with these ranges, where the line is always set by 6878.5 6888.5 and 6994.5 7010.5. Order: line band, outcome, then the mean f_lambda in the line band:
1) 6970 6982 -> 0.29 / 11.1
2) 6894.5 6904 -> 0.13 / 11.3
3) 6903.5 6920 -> -0.71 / 11.9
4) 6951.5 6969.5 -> -0.23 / 11.5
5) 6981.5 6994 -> 0.20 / 11.2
